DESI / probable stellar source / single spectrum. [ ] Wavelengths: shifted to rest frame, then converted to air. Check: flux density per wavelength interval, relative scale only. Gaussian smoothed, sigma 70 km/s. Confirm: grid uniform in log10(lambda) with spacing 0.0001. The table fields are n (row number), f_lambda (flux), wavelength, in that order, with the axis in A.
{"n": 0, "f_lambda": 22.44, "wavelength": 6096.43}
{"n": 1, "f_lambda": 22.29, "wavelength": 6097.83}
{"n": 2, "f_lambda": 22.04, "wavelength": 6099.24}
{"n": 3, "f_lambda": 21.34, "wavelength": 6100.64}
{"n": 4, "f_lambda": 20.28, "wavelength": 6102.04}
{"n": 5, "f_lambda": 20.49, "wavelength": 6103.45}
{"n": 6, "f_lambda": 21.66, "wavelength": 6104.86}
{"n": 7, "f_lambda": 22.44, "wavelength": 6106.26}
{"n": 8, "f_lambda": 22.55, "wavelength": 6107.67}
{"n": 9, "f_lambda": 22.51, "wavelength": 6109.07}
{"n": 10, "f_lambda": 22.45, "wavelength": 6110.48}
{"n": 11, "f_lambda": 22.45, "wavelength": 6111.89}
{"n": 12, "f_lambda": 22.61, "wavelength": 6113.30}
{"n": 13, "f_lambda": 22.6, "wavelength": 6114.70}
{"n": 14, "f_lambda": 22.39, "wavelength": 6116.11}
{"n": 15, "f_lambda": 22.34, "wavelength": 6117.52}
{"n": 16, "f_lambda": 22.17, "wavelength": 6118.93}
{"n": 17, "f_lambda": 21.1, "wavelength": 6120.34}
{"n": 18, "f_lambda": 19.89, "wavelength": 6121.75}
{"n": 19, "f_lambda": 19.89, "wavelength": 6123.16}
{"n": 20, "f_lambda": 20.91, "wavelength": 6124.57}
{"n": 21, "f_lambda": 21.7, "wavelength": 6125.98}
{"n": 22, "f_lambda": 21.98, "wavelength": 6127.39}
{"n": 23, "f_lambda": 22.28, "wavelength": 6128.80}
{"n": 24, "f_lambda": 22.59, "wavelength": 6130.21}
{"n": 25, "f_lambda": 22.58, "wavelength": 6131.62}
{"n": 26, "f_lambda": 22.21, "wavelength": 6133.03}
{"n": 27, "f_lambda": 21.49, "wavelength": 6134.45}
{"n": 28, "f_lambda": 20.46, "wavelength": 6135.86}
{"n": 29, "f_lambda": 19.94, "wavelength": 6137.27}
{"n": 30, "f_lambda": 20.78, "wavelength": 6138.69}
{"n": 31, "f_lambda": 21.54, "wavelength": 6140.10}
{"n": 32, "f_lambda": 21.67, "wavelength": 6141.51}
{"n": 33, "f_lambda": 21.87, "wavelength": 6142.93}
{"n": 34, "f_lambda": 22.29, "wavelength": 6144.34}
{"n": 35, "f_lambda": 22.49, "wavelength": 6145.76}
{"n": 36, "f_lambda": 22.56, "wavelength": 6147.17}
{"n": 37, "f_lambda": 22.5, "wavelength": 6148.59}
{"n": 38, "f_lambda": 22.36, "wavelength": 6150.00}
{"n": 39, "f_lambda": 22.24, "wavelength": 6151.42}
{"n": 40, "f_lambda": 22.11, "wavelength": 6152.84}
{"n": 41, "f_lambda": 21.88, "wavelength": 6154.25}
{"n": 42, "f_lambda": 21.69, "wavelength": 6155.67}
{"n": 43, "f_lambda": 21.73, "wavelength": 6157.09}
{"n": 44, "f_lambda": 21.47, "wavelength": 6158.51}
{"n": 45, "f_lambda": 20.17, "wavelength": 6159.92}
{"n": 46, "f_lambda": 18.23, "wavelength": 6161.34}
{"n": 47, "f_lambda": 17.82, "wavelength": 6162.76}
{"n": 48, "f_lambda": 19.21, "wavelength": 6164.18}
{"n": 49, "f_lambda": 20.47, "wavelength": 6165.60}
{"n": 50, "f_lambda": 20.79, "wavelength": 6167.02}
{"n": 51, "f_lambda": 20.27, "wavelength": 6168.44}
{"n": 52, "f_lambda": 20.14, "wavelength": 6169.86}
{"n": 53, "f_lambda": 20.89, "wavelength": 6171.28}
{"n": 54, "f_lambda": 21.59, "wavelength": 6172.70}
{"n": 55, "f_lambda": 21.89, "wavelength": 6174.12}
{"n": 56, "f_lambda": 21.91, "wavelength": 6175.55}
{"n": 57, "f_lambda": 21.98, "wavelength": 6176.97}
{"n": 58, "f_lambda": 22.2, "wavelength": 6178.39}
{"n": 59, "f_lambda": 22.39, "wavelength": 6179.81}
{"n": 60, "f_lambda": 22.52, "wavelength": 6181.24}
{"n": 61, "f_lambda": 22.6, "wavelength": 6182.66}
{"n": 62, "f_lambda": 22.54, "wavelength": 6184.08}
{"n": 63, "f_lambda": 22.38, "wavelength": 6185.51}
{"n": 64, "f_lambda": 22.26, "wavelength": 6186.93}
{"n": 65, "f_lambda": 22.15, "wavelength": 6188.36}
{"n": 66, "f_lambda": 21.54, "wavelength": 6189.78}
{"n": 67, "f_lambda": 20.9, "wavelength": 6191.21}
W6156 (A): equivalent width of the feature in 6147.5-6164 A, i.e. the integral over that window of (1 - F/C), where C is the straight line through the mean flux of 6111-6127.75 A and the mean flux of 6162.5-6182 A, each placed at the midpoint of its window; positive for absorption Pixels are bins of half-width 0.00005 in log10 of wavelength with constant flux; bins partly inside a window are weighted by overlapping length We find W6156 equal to 0.1 A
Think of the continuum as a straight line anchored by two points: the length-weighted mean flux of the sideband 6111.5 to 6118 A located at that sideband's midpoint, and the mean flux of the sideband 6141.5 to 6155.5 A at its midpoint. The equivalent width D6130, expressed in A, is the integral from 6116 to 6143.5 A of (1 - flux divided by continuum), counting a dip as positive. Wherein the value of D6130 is 1.1 A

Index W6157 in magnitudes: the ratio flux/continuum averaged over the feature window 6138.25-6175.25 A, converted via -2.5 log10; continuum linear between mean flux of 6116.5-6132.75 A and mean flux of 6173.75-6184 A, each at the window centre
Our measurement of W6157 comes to 0.04 mag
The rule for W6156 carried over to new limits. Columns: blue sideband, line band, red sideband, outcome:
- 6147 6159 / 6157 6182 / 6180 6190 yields 1.50 A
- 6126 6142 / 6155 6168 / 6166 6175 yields 0.57 A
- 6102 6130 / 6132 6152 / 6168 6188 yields 0.05 A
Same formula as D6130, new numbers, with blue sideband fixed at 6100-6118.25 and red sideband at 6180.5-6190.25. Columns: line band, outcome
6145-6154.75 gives -0.1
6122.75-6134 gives 0.1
